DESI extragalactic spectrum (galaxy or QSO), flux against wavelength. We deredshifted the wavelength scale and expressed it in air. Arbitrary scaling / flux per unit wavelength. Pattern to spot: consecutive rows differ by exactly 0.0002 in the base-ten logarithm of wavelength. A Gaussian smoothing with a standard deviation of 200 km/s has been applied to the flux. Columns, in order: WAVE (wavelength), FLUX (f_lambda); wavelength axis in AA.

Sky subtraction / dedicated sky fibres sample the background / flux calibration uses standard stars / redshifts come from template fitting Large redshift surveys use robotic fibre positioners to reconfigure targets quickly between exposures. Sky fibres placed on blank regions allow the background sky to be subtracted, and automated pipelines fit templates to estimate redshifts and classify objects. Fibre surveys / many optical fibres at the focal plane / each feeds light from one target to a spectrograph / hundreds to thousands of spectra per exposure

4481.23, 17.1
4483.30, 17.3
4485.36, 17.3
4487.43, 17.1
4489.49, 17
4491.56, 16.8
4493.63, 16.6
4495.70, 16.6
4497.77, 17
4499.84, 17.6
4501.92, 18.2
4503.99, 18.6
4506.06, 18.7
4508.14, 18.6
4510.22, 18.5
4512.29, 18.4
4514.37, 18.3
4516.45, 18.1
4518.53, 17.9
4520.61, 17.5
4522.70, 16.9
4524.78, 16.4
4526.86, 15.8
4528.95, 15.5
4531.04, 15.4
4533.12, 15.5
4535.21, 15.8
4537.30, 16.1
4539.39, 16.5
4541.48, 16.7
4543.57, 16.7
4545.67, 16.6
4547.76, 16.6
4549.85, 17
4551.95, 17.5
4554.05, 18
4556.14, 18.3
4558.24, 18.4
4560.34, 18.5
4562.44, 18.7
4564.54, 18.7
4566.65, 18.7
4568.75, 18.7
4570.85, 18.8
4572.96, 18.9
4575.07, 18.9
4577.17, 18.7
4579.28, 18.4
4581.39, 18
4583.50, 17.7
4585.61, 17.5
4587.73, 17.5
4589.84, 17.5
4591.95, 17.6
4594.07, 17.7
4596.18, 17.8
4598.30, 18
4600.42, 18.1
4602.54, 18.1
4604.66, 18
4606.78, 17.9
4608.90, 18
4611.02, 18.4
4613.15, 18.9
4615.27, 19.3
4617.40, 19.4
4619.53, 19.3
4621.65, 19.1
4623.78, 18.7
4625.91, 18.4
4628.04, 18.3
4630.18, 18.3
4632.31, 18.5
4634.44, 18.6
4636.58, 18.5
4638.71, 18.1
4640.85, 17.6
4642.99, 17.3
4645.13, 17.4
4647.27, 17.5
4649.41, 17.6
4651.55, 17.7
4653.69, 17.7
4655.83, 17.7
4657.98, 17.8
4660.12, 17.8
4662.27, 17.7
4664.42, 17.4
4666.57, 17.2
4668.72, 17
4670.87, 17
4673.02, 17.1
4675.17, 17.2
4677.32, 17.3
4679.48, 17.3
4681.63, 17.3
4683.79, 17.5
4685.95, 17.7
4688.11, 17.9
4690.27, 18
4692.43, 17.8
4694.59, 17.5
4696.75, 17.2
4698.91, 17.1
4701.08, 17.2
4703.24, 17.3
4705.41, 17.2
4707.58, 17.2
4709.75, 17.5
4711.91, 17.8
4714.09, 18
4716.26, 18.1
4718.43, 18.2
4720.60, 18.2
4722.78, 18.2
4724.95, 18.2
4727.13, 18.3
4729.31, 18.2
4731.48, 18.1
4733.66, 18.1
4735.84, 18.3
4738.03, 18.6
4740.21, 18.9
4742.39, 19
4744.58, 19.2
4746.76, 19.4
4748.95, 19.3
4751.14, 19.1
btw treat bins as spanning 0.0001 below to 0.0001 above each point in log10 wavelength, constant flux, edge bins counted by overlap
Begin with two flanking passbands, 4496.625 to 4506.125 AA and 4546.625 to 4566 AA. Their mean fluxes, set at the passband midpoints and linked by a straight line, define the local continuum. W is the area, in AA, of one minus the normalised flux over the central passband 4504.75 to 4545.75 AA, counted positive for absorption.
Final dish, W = 2.16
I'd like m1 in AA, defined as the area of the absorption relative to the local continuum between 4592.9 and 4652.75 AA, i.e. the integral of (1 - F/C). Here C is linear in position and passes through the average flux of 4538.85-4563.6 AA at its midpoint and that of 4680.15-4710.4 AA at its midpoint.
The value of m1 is -2.6 AA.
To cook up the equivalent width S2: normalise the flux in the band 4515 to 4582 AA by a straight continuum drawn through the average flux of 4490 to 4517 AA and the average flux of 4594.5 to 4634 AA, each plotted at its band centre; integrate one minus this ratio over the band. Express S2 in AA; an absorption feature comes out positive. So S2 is 2.4 AA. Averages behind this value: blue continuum 17.8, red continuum 18.5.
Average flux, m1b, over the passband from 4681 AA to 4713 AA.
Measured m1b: 17.5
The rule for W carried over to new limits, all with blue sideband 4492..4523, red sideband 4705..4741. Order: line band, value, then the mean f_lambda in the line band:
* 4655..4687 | 1.1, 17.4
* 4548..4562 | 0.0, 17.9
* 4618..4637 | -0.7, 18.7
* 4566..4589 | -0.5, 18.3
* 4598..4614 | -0.2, 18.2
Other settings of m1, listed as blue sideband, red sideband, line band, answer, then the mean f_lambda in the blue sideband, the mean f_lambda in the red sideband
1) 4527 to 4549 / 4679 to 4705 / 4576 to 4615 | -3.2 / 16.1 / 17.5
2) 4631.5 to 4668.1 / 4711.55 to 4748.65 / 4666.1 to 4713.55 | 1.8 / 17.8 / 18.4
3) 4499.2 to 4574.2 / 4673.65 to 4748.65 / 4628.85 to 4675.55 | 0.3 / 17.5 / 17.9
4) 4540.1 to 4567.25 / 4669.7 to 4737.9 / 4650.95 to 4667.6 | 0.1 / 17.7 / 17.7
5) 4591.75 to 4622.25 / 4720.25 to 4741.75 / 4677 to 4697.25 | 0.9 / 18.4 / 18.3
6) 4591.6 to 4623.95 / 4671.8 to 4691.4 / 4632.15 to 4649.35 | 0.1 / 18.4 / 17.5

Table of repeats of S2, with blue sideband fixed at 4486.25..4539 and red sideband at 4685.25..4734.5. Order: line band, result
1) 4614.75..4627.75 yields -1.10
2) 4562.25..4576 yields -1.15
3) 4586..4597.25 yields -0.14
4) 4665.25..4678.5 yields 0.39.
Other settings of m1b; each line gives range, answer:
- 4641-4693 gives 17.5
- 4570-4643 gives 18.3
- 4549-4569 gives 18.2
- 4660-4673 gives 17.3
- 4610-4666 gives 18.2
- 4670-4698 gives 17.5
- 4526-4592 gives 17.5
